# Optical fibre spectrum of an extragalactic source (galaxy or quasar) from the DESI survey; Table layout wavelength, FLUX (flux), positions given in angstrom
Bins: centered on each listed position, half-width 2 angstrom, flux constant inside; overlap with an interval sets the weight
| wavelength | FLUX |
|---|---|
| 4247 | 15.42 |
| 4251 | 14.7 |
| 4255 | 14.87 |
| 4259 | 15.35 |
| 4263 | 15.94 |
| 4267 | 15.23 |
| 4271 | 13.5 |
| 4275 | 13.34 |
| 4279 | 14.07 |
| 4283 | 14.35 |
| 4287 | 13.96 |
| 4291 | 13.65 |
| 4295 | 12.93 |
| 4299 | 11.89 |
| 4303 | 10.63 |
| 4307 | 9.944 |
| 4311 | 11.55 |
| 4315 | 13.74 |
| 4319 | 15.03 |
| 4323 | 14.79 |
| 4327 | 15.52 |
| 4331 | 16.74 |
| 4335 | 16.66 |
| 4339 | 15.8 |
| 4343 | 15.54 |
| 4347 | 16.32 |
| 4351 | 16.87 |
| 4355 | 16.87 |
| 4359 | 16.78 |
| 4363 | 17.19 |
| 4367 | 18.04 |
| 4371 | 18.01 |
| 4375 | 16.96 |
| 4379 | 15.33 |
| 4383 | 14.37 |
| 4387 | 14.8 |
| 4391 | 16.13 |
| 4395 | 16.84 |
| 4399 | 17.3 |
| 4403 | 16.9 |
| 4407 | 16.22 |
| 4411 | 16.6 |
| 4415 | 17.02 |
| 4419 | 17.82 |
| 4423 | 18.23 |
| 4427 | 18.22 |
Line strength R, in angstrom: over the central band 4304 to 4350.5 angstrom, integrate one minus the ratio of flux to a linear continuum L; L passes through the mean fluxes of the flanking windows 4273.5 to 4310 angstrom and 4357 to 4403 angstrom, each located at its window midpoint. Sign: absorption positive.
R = -1.22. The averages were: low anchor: 12.7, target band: 14.7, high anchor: 16.5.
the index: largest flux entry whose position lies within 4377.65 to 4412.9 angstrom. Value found 17.3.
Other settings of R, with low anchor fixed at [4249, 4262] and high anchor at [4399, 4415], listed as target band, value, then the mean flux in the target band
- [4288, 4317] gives 6.4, 12.1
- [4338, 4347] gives 0.1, 15.8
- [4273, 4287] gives 1.3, 13.9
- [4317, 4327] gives 0.5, 15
